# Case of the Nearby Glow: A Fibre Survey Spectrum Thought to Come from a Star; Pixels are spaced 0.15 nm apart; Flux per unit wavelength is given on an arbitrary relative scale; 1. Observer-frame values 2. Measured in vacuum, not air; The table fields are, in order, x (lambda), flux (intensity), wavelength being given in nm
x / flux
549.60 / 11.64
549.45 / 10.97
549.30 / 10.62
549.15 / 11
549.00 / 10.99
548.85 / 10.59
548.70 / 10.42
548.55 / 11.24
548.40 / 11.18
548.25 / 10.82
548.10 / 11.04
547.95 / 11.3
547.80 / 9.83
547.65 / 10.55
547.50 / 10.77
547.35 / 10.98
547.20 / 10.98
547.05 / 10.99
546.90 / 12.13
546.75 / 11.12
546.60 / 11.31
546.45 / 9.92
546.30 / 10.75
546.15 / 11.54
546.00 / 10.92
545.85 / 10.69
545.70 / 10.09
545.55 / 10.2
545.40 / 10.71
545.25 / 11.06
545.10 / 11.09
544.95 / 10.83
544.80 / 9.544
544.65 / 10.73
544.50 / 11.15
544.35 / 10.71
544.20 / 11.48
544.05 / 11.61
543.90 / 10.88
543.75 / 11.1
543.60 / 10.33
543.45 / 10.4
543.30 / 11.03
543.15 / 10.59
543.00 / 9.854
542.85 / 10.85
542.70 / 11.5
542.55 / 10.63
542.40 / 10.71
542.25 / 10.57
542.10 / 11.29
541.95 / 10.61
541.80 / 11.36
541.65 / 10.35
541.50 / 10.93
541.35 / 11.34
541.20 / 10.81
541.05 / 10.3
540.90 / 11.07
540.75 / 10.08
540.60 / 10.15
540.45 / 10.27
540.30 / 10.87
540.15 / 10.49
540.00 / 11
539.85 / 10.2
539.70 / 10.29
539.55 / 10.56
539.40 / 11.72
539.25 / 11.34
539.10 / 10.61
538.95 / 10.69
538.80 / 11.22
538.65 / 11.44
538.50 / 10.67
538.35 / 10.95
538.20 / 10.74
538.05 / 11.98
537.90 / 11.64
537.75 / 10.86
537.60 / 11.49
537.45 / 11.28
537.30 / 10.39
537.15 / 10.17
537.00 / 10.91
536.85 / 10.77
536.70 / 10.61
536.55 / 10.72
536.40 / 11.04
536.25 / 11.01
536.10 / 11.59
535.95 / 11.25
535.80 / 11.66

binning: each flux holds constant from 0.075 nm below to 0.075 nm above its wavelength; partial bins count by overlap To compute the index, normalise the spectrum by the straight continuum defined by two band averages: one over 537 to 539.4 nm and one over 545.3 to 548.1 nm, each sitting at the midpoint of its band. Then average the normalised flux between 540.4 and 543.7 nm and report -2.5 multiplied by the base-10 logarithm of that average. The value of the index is 0.03 mag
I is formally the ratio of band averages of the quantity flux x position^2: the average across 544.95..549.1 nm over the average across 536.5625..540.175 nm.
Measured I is 1.0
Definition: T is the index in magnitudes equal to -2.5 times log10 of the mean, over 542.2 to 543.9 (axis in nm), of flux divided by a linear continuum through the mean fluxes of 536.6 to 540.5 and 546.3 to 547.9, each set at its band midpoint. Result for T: 0.02 mag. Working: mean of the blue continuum 10.9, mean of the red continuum 10.9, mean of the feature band 10.7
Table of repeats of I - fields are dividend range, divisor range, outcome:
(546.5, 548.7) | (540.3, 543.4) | 1.05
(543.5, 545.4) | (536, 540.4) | 1.02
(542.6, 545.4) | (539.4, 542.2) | 1.02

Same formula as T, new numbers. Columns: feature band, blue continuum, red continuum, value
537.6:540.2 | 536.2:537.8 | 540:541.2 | -0.032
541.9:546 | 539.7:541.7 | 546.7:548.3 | 0.001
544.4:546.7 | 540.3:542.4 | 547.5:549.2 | 0.006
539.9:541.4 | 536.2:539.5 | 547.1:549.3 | 0.034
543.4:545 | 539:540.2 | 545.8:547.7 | 0.011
